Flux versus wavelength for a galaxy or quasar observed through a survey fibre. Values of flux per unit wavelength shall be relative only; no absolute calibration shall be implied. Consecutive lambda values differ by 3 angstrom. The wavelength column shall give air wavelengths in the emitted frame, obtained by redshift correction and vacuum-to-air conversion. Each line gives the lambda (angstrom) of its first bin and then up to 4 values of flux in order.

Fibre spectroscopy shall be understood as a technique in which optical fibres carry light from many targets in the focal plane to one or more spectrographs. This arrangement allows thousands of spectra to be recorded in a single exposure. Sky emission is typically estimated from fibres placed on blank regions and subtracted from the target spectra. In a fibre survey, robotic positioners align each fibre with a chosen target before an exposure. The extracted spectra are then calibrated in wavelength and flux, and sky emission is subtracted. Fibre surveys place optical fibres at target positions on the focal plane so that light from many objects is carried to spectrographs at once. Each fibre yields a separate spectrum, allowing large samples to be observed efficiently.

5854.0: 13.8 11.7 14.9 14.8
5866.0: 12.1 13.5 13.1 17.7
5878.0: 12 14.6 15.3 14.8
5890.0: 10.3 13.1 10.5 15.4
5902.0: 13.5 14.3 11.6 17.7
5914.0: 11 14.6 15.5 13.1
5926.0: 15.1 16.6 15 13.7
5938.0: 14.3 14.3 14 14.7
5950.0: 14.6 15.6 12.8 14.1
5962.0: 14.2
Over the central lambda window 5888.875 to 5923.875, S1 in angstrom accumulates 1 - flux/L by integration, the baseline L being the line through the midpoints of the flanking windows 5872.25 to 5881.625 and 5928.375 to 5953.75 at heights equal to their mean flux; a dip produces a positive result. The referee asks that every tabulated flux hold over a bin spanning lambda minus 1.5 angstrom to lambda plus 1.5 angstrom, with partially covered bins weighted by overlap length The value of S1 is 2.8 angstrom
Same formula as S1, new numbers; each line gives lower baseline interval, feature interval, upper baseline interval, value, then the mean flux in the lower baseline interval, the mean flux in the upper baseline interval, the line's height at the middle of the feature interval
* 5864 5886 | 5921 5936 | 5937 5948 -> -0.52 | 14.1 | 14.3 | 14.3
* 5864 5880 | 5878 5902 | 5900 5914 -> 0.89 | 13.7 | 14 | 13.9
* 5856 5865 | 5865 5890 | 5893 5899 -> -1.58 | 13.8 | 12.4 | 13.1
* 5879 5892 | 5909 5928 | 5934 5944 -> -0.74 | 13.7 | 14.1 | 13.9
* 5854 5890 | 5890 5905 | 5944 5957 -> 1.18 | 13.9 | 14.4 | 14.1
